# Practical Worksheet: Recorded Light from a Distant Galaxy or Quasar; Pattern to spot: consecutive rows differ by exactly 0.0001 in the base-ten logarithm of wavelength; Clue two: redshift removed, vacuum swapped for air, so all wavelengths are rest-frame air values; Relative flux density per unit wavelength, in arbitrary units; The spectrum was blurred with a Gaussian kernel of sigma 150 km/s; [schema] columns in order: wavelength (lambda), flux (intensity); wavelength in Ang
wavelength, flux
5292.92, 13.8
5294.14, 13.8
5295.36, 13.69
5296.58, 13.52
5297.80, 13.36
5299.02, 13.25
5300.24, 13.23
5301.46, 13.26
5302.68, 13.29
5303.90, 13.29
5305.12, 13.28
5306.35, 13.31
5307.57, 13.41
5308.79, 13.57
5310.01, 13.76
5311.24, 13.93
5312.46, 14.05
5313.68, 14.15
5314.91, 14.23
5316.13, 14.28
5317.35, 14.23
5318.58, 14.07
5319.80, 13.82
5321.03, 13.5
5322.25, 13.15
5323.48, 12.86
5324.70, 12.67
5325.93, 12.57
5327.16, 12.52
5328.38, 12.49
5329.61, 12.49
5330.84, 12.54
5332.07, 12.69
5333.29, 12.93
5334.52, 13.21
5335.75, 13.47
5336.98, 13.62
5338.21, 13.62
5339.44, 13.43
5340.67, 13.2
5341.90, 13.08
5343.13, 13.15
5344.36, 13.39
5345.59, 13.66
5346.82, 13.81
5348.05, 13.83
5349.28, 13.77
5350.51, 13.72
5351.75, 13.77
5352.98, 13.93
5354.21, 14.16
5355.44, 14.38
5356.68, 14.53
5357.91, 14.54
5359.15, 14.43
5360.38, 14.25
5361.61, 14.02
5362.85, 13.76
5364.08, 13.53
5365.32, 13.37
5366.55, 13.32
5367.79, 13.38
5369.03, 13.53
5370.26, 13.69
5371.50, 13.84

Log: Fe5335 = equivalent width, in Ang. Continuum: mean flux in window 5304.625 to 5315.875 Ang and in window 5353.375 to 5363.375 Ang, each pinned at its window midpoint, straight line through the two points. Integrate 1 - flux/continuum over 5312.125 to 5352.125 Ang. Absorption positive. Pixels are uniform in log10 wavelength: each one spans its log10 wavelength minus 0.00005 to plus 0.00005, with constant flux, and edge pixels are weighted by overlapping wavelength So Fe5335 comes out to 1.7 Ang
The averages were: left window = 13.8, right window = 14.3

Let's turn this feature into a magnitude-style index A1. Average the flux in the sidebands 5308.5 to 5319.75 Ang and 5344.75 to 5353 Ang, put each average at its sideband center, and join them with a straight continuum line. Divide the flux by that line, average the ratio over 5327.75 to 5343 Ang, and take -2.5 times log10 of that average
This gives 0.06 mag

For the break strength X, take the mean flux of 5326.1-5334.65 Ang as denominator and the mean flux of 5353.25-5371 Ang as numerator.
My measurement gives 1.1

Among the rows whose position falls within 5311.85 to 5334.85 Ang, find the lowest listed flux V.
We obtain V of 12.49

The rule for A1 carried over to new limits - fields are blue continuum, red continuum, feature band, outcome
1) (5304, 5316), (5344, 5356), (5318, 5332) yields 0.07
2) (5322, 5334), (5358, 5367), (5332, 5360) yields -0.03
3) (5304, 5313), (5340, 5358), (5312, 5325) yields -0.01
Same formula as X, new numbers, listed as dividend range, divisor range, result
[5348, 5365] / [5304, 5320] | 1.01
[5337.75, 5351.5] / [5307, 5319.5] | 0.97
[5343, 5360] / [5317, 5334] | 1.07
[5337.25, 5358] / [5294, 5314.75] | 1.01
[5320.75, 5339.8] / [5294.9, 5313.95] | 0.96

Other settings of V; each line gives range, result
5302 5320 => 13.28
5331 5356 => 12.69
